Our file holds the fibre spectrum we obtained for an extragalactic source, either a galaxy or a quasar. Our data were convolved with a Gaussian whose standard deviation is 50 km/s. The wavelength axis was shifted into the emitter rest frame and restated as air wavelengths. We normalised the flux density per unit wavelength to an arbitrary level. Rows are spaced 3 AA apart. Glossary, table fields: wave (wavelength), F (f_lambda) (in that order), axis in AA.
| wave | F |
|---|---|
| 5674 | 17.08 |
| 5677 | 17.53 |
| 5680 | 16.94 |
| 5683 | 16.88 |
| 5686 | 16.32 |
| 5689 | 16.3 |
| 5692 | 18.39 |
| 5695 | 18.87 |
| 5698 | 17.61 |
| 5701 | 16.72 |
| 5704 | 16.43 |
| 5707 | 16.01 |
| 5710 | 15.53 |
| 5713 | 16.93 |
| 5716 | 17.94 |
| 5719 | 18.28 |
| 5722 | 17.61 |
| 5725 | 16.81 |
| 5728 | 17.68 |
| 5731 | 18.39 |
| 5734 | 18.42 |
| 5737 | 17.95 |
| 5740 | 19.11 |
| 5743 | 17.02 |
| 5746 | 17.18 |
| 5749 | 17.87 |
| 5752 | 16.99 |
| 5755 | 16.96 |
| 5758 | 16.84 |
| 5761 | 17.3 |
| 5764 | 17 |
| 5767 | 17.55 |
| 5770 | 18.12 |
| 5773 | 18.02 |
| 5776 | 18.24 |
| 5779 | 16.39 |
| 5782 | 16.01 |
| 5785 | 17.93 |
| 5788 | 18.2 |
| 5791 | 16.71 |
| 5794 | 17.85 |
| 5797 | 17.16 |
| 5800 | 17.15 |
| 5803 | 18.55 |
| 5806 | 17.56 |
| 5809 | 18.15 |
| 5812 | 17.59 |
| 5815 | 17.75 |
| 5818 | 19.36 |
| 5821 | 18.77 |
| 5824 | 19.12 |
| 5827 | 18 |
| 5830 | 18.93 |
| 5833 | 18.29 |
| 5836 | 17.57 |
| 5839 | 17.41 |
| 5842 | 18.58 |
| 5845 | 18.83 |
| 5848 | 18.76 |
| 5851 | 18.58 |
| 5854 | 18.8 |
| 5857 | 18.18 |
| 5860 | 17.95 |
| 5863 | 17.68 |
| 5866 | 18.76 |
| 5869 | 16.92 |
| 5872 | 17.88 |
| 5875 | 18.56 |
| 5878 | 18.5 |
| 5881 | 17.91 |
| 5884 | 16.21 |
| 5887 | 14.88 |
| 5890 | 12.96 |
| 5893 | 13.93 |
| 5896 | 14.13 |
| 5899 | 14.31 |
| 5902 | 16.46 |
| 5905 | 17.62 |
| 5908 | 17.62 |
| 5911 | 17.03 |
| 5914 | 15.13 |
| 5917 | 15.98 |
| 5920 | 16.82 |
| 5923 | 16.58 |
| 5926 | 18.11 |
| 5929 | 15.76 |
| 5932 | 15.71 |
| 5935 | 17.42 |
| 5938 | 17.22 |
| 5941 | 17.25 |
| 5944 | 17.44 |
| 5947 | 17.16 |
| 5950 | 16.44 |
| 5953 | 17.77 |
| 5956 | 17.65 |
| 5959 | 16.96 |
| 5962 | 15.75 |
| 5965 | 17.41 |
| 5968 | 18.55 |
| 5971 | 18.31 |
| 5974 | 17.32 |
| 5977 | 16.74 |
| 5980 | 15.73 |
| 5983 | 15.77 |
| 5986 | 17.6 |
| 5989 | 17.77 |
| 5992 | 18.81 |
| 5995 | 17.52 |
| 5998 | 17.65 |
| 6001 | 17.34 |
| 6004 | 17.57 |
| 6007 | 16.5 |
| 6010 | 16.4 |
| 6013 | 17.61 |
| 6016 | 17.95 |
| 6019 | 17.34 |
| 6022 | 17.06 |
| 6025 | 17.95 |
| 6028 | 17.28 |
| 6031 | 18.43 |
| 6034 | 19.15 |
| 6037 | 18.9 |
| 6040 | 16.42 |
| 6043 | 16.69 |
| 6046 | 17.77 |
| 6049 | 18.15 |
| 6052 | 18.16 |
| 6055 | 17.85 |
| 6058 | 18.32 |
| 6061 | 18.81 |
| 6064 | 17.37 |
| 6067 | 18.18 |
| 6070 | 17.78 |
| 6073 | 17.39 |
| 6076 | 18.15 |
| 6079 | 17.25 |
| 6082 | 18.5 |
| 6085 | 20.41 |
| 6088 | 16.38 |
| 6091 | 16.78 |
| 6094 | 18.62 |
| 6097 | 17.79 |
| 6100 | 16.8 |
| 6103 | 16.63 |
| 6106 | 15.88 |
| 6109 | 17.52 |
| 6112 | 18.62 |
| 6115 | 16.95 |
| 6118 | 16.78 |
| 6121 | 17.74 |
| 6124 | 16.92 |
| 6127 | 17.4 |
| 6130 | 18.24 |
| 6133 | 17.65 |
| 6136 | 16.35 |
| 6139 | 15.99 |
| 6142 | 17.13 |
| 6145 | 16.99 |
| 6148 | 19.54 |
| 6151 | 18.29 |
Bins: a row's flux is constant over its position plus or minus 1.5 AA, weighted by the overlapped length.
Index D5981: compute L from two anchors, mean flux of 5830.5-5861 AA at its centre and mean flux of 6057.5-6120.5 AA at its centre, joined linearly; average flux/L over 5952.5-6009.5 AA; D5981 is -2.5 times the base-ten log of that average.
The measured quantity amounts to 0.041 mag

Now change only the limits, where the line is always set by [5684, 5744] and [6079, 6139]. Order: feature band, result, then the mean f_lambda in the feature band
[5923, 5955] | 0.03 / 17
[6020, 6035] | -0.03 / 17.9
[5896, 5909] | 0.08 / 16.2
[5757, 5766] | 0.02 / 17.1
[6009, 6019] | 0.00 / 17.4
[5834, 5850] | -0.05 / 18.2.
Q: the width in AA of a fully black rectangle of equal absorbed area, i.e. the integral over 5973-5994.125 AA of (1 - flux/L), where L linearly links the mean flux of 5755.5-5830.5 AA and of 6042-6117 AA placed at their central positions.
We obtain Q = 0.7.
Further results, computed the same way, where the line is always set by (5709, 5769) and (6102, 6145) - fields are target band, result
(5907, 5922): 0.73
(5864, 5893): 0.92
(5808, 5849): -2.25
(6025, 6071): -2.01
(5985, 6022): -0.52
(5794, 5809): -0.22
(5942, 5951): 0.12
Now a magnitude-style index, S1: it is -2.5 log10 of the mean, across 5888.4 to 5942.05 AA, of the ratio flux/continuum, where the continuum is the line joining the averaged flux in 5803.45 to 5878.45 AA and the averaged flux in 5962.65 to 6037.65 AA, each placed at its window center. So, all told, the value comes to 0.115 mag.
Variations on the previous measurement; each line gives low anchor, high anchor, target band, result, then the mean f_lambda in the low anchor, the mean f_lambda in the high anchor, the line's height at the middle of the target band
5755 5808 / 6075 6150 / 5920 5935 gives 0.05 mag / 17.4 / 17.5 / 17.5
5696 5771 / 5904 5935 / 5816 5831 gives -0.11 mag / 17.4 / 16.7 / 17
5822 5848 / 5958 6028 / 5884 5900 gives 0.25 mag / 18.4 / 17.3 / 18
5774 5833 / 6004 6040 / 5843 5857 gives -0.05 mag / 17.9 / 17.6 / 17.8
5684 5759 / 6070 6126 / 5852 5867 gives -0.05 mag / 17.4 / 17.5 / 17.4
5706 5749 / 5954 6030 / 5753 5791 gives 0.01 mag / 17.5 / 17.3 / 17.5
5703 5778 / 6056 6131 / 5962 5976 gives 0.00 mag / 17.4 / 17.6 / 17.6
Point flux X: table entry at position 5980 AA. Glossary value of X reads 15.73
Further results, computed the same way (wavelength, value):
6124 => 16.92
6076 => 18.15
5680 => 16.94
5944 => 17.44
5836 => 17.57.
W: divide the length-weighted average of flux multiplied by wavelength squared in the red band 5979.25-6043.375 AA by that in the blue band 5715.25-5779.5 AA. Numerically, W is 1.08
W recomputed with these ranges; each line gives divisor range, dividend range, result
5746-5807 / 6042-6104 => 1.13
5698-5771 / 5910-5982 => 1.05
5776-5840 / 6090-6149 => 1.08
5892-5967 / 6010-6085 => 1.12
